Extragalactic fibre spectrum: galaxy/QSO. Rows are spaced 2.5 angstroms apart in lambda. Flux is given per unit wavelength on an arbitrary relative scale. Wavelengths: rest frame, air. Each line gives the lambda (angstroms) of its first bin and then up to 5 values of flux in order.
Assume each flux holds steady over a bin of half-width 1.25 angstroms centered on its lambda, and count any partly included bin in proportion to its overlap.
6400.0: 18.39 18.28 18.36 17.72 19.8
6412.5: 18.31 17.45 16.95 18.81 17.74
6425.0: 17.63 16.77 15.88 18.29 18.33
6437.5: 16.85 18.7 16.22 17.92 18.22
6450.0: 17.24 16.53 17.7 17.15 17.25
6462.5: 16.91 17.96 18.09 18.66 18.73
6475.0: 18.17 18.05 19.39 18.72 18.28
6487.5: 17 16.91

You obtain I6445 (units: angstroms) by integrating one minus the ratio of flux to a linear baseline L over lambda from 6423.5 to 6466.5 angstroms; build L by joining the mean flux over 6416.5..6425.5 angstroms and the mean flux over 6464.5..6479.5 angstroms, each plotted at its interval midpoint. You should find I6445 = 1.6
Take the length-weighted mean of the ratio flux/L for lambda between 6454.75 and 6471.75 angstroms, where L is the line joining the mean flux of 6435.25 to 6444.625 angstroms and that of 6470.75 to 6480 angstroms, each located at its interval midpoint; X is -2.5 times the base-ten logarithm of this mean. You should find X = 0.03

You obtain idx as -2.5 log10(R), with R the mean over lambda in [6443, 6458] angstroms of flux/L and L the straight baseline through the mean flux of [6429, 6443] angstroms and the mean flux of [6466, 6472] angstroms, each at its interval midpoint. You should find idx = 0.03 mag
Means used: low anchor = 17.5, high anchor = 18.4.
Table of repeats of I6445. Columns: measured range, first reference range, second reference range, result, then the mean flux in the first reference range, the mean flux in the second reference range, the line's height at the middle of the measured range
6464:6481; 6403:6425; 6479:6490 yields -0.3 angstroms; 18.1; 18.2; 18.2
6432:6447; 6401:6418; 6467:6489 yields 0.4 angstroms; 18.2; 18.3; 18.2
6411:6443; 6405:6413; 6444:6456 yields 1.0 angstroms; 18.6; 17.5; 18.1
